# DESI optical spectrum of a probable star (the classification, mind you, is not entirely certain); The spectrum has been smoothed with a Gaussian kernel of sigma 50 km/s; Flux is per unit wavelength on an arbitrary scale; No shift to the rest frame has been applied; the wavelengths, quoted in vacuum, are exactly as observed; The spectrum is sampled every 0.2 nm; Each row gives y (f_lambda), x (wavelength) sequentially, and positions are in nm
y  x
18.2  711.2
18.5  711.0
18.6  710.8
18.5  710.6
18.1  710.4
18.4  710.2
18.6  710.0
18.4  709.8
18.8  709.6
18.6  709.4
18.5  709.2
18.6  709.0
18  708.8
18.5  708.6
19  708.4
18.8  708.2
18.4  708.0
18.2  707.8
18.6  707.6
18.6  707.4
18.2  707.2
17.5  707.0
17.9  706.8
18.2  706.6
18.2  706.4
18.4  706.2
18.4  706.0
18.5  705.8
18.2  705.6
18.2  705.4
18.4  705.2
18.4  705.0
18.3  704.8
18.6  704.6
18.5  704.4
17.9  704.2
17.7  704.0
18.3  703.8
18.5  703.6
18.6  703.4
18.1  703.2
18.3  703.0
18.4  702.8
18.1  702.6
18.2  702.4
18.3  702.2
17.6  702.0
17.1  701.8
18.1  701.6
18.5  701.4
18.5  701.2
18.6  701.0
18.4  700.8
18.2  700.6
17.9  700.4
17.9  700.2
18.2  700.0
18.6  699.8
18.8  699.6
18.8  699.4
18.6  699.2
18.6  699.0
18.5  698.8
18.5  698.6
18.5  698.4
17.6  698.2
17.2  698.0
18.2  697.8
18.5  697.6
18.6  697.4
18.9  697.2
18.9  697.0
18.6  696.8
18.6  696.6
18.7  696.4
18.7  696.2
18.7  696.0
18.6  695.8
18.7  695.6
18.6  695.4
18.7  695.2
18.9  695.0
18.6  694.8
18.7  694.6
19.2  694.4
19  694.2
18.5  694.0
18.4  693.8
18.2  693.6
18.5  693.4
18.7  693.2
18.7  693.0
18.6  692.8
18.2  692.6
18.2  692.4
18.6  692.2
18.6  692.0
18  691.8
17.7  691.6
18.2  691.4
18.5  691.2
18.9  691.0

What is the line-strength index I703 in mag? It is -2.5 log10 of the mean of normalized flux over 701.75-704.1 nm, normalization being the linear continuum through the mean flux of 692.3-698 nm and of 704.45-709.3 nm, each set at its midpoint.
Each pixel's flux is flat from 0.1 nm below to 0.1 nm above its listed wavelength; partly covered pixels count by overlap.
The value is 0.02 mag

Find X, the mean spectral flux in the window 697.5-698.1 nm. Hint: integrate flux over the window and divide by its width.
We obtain 18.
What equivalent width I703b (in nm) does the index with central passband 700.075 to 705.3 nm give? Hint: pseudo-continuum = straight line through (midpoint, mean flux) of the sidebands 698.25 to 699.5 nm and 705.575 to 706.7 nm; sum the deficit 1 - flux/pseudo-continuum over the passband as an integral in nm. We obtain 0.063 nm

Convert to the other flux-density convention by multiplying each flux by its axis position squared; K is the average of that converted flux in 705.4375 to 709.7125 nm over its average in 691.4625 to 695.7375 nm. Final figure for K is 1.0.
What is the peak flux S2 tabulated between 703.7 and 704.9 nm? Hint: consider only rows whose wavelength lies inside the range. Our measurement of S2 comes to 18.6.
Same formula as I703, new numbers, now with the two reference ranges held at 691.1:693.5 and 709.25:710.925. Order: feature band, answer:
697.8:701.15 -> 0.01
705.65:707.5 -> 0.02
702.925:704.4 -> 0.01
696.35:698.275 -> 0.00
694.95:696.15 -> -0.02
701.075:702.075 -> 0.03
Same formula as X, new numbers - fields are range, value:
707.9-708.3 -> 18.6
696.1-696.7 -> 18.7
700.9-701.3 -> 18.6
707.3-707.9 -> 18.5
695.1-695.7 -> 18.7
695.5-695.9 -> 18.6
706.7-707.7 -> 18.2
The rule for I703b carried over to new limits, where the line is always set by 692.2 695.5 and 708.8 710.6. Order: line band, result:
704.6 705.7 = 0.01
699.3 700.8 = 0.02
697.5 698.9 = 0.03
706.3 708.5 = 0.02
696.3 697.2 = -0.01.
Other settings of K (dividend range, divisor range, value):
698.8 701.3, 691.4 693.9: 1.03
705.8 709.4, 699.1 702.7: 1.03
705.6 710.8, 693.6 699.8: 1.02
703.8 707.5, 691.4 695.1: 1.02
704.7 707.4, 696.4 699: 1.01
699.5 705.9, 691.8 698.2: 1.01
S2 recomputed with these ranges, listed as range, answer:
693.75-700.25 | 19.2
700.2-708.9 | 19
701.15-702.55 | 18.5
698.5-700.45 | 18.8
